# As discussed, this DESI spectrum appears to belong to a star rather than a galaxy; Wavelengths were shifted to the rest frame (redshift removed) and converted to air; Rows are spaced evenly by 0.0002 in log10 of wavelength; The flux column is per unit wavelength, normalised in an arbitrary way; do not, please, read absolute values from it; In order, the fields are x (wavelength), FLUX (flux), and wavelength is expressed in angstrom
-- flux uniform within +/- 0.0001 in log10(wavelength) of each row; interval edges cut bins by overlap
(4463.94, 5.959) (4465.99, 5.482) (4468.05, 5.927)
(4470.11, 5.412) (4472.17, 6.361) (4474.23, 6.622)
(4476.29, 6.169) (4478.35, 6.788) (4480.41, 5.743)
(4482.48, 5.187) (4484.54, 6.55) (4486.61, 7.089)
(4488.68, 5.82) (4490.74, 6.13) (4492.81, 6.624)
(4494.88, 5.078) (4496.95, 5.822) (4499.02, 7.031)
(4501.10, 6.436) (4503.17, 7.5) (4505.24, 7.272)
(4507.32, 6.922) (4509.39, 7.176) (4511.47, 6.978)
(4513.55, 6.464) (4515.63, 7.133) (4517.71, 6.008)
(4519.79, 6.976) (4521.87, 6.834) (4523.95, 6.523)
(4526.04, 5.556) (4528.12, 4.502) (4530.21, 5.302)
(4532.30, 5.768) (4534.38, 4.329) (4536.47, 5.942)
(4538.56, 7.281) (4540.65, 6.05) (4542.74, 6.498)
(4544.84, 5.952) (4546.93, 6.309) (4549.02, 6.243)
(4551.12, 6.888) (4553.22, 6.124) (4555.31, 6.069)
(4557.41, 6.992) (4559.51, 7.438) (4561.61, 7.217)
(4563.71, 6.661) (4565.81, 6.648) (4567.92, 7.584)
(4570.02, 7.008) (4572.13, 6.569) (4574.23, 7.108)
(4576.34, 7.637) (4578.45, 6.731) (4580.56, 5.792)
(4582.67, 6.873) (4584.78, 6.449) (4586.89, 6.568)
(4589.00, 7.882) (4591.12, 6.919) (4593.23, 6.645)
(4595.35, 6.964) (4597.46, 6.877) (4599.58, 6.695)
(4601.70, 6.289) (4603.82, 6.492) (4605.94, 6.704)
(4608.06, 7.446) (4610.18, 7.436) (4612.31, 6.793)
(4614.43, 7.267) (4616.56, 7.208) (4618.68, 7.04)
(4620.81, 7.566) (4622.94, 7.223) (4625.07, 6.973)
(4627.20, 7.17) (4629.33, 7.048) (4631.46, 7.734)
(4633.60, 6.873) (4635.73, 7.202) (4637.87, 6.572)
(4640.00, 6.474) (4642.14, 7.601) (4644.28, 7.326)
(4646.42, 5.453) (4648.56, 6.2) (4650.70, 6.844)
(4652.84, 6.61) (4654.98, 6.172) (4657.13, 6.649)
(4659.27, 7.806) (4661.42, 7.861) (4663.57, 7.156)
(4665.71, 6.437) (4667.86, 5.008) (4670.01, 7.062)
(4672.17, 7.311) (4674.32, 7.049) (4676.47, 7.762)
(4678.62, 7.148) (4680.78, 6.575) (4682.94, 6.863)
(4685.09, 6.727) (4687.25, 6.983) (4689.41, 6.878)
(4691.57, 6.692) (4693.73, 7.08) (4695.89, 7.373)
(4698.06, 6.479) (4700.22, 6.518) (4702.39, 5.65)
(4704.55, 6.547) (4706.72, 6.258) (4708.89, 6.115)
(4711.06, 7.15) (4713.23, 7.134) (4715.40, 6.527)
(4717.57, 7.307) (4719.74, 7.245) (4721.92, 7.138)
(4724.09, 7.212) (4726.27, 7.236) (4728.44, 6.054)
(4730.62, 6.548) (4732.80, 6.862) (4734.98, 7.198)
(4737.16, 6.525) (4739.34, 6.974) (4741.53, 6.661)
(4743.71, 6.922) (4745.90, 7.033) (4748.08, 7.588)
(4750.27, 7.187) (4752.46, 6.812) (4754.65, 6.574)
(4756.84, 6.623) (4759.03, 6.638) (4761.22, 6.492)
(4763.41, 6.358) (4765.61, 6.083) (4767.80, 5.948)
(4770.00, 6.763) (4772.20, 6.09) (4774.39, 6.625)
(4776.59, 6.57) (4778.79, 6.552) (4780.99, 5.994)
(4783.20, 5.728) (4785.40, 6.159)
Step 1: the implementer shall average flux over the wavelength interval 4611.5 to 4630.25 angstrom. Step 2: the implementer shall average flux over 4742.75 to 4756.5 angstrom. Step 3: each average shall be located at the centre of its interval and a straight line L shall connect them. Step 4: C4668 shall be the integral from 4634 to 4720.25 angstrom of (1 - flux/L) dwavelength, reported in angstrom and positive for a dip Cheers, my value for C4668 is 3.5 angstrom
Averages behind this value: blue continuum 7.15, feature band 6.79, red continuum 7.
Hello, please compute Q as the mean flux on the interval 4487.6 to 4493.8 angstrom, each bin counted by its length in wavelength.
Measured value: 6.2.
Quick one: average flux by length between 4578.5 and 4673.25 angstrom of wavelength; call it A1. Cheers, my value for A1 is 6.88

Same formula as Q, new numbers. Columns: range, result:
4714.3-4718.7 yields 6.93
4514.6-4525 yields 6.69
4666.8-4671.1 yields 6.03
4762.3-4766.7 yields 6.22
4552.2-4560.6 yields 6.66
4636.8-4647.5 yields 6.68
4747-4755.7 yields 7.04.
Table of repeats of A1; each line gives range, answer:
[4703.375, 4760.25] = 6.85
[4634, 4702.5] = 6.81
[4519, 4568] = 6.29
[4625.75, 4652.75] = 6.87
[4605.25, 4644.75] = 7.14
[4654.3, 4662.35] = 7.15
